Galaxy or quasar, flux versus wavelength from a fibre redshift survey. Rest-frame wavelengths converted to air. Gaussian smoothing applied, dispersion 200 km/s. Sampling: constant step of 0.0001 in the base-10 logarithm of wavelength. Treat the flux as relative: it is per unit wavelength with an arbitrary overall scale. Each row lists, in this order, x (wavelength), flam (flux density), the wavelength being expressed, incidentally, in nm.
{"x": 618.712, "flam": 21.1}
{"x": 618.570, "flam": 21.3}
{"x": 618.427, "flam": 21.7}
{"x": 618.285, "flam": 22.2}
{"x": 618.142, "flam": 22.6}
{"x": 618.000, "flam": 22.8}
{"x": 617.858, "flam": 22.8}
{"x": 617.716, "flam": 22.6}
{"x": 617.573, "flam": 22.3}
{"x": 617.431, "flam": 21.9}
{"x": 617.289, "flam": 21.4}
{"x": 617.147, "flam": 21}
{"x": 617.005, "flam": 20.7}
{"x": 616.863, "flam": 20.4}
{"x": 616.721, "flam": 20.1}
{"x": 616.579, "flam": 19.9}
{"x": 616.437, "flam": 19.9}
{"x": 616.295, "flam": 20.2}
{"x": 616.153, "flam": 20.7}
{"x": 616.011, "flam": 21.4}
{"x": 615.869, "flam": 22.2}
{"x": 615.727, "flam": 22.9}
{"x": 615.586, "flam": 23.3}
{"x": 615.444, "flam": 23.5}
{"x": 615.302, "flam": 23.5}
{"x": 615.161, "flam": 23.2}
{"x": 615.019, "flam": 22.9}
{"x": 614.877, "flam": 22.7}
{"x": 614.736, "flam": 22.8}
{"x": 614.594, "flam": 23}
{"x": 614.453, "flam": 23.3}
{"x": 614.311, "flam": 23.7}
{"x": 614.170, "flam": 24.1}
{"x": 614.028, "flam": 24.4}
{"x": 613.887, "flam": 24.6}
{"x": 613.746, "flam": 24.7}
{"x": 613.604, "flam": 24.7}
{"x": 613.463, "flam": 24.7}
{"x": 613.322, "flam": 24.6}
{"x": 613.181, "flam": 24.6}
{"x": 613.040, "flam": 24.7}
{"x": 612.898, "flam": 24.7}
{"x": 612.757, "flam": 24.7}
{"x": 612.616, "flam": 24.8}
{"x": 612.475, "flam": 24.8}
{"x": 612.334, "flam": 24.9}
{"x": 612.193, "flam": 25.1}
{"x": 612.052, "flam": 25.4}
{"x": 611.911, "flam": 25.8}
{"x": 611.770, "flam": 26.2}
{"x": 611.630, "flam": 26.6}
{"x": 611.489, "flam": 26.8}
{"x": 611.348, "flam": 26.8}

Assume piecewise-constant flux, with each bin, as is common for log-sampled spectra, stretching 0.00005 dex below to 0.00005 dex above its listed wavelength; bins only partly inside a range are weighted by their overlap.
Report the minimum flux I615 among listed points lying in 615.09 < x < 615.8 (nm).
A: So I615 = 22.9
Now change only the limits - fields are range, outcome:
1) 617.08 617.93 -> 21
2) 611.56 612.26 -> 25.1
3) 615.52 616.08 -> 21.4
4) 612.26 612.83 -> 24.7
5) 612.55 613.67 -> 24.6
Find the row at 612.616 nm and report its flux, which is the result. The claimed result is 24.8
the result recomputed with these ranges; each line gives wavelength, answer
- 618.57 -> 21.3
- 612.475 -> 24.8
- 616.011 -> 21.4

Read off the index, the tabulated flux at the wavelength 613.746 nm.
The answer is 24.7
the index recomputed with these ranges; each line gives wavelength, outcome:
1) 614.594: 23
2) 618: 22.8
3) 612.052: 25.4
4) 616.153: 20.7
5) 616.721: 20.1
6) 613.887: 24.6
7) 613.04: 24.7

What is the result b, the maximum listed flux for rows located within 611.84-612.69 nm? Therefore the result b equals 25.8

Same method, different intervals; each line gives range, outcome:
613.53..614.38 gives 24.7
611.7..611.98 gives 26.2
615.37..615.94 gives 23.5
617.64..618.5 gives 22.8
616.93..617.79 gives 22.6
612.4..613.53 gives 24.8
